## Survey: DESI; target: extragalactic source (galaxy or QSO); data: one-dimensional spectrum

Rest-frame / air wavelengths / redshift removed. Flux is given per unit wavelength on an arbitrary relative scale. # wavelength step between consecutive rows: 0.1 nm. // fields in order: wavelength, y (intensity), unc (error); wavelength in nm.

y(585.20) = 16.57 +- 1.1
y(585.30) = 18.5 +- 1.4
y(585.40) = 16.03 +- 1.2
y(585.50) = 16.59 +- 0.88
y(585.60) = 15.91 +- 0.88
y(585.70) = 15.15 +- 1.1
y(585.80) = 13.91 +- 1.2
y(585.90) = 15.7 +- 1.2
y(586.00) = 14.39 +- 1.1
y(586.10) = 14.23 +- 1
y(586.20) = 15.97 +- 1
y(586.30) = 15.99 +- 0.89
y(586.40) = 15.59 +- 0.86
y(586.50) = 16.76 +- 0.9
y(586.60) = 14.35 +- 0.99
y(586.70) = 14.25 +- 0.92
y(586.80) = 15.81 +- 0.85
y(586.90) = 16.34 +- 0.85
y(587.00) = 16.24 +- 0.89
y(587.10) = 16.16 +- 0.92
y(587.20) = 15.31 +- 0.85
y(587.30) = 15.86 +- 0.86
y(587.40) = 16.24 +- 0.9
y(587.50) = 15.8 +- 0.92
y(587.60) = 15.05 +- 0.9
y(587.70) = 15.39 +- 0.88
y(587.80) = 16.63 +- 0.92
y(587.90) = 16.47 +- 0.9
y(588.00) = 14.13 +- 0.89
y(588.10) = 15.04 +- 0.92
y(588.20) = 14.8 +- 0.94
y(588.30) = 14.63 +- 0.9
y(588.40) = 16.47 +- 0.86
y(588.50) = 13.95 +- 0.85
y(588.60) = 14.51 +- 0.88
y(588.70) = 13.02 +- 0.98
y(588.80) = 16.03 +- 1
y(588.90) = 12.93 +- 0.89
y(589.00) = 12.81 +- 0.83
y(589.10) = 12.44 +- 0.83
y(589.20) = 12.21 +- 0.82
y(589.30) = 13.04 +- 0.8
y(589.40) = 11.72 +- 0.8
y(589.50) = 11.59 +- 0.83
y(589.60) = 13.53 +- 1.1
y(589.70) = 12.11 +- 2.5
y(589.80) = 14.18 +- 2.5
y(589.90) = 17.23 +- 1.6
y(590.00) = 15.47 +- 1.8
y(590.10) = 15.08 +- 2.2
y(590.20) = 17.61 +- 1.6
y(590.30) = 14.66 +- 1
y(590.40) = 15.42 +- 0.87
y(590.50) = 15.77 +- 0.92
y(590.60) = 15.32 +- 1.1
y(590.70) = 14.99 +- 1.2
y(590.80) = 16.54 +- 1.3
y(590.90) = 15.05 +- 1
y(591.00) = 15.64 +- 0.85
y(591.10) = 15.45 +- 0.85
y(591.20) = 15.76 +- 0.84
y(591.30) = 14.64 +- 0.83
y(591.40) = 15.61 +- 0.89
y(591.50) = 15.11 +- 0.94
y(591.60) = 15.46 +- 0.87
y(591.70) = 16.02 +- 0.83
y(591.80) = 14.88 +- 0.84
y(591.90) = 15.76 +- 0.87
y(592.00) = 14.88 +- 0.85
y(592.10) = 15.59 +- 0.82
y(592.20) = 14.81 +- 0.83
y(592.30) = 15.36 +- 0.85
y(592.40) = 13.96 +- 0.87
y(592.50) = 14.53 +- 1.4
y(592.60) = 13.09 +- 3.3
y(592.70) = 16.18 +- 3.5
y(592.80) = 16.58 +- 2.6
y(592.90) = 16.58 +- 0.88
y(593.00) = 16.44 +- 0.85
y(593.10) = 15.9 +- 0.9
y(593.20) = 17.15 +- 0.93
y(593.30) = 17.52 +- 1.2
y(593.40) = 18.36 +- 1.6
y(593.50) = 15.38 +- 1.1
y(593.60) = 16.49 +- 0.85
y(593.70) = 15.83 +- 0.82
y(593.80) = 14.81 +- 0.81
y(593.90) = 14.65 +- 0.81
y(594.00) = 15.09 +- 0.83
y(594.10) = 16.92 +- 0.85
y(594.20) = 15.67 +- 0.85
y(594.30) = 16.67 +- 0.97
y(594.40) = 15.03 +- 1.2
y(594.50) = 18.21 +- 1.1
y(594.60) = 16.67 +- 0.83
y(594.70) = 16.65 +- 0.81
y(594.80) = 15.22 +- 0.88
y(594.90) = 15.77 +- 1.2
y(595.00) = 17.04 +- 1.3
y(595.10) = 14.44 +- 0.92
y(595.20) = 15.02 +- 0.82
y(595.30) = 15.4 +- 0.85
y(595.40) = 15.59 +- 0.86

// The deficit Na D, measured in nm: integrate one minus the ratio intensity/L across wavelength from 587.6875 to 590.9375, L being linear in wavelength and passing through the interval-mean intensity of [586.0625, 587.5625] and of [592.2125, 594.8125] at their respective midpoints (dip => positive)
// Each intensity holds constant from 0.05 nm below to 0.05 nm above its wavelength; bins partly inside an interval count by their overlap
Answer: 0.25 nm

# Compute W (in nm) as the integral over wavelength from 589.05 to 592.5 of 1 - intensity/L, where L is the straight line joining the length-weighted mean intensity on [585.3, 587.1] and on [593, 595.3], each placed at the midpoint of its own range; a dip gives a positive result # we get 0.24 nm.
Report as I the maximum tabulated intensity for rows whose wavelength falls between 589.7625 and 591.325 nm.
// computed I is 17.61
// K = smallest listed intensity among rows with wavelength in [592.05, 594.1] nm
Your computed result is 13.09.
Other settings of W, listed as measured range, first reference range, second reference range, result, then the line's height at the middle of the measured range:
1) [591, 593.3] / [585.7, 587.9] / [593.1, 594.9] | 0.08 nm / 16.1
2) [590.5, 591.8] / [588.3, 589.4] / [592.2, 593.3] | -0.05 nm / 14.8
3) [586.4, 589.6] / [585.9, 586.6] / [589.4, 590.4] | 0.06 nm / 15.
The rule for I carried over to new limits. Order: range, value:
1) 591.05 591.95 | 16.02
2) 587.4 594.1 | 18.36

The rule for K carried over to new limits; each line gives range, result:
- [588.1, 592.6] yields 11.59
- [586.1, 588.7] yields 13.02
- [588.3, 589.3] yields 12.21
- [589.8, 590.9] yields 14.66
